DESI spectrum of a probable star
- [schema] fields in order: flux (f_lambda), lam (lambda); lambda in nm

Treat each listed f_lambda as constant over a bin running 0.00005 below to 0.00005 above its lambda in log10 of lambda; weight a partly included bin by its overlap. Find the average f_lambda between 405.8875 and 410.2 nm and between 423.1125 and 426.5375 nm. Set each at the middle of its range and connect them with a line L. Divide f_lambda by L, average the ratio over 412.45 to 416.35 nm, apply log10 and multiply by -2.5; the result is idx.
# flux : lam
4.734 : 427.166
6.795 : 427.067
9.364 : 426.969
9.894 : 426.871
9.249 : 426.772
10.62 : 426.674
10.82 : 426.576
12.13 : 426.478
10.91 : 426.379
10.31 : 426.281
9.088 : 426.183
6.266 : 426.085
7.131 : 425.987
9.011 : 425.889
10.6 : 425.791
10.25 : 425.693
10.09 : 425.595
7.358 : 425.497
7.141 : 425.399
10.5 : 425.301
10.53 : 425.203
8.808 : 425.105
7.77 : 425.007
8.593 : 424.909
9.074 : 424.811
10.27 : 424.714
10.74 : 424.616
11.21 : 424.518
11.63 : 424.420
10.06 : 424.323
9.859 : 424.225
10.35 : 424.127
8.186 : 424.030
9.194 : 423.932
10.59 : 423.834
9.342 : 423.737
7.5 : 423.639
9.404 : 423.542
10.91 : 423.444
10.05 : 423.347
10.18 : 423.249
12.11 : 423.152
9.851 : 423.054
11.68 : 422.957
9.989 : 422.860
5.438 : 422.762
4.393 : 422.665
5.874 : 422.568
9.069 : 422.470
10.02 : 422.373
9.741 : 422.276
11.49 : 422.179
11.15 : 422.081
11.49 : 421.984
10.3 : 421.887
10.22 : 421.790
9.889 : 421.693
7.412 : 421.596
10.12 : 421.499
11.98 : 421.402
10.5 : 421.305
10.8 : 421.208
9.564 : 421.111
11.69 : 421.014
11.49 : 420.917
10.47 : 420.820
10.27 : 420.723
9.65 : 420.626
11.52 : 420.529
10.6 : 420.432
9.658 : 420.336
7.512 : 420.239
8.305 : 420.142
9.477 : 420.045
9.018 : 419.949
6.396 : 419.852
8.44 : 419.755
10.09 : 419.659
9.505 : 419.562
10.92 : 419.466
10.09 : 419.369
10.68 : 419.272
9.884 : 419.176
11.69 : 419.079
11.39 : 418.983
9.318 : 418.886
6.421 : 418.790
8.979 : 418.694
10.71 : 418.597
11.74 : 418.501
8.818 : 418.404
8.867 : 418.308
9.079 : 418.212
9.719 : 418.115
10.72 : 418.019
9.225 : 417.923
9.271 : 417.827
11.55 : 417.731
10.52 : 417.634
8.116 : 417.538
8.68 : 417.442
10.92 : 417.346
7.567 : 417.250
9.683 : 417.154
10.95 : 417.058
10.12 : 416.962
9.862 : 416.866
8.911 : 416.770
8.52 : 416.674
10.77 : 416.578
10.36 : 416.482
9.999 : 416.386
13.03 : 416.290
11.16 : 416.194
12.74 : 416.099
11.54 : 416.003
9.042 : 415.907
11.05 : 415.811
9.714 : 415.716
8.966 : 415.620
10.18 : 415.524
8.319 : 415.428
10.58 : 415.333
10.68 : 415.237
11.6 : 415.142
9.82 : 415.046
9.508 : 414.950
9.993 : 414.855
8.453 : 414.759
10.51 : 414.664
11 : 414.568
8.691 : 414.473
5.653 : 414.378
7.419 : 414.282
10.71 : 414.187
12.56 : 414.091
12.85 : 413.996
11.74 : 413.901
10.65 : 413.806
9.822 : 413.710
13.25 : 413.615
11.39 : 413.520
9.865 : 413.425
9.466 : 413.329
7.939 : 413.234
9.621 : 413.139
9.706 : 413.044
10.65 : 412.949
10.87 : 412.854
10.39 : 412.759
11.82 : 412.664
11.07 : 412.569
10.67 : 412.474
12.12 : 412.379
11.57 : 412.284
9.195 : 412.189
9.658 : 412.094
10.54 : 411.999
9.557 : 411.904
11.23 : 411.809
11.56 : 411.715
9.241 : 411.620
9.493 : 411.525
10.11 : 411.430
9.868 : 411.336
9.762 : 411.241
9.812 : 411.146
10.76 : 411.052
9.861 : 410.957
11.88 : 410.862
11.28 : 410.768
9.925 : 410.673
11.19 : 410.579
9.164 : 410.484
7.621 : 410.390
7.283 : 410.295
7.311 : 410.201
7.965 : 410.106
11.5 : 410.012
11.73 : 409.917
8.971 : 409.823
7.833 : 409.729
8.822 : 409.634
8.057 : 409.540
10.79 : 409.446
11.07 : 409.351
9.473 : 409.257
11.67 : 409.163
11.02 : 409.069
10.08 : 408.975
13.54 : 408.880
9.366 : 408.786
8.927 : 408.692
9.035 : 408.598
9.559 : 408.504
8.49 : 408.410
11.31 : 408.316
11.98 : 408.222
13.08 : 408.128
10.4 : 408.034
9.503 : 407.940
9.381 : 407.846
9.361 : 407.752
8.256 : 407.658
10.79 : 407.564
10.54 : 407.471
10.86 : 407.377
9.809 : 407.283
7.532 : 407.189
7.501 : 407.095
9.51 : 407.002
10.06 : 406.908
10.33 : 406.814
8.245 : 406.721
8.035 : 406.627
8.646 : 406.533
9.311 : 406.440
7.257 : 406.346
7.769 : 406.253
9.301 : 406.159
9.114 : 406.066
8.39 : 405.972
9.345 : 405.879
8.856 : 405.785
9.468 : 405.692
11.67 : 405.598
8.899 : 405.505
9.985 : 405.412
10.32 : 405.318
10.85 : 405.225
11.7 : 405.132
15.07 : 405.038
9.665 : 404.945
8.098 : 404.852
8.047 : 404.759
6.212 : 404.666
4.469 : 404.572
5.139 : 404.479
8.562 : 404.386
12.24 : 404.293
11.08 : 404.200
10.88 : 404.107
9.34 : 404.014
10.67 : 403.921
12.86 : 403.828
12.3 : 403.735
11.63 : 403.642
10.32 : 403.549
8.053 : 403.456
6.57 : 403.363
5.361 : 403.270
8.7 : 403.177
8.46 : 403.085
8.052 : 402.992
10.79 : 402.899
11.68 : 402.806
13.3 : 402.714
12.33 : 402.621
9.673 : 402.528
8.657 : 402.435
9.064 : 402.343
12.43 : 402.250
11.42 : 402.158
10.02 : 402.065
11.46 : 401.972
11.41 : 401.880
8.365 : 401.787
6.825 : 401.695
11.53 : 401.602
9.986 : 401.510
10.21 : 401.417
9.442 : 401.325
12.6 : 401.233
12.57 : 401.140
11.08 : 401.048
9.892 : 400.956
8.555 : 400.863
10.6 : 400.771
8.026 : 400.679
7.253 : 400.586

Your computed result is -0.080 mag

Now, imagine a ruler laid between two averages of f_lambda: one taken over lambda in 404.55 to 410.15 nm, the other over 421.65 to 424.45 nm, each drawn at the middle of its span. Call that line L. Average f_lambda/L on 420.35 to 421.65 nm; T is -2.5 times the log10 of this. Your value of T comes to -0.09 mag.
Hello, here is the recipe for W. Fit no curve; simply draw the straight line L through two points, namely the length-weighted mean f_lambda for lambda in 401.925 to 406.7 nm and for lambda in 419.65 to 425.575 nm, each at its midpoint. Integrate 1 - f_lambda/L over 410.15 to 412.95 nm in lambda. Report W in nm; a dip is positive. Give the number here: -0.16 nm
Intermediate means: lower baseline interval 9.63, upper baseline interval 9.62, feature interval 10.2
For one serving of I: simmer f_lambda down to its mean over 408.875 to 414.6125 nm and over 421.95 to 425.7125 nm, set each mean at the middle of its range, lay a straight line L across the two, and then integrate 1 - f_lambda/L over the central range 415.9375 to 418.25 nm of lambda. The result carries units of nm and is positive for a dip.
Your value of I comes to -0.06 nm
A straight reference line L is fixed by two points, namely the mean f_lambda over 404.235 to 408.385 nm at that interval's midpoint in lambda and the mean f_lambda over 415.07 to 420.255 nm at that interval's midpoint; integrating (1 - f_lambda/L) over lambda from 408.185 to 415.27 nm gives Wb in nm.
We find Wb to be -0.36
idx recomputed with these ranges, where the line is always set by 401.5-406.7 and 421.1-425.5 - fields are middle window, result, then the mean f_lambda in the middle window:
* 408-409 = -0.10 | 10.5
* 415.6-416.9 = -0.09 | 10.4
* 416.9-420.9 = -0.01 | 9.69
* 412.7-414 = -0.10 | 10.5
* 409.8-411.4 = -0.02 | 9.78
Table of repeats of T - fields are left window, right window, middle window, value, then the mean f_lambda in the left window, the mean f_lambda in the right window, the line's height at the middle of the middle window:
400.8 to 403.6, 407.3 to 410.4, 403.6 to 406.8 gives 0.05 mag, 9.97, 9.89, 9.93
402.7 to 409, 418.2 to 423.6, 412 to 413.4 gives -0.07 mag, 9.6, 9.76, 9.67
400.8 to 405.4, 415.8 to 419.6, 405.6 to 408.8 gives 0.06 mag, 9.96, 10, 9.98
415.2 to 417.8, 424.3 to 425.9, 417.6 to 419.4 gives 0.01 mag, 10.1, 9.63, 10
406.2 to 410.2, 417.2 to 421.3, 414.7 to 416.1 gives -0.04 mag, 9.67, 9.75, 9.73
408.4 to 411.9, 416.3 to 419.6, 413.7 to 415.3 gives -0.03 mag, 9.88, 9.85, 9.86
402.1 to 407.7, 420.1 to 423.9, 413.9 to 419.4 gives -0.03 mag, 9.56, 9.8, 9.72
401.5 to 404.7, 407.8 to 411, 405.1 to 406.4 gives 0.04 mag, 9.72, 9.97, 9.82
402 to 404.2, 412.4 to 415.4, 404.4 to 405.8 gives 0.11 mag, 10.1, 10.3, 10.2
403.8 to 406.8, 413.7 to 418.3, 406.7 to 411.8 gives -0.03 mag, 9.35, 10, 9.61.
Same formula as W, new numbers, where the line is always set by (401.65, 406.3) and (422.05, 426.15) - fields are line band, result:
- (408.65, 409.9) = -0.05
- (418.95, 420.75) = -0.06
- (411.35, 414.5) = -0.26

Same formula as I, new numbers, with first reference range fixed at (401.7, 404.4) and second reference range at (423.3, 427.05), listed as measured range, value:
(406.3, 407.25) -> 0.133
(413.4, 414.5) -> -0.061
